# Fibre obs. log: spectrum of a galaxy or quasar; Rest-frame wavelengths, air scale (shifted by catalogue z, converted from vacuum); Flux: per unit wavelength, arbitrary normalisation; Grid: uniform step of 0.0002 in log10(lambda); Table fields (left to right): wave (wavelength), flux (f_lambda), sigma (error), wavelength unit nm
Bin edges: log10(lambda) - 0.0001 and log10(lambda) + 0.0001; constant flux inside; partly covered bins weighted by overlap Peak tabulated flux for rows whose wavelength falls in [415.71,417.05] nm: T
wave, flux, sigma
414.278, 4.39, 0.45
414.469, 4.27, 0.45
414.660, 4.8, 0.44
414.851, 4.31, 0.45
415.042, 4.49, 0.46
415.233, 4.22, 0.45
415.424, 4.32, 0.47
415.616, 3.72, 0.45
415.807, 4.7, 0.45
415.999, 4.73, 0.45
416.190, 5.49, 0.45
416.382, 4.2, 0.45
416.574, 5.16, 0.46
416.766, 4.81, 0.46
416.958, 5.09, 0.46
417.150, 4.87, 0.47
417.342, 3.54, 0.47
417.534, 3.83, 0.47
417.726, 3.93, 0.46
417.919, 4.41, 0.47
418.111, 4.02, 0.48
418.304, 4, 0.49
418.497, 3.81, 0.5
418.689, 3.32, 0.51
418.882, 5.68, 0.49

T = 5.49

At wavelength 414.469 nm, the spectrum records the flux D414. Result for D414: 4.27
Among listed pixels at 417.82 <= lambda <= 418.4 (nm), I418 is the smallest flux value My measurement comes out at 4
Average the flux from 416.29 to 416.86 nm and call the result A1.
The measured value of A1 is 4.72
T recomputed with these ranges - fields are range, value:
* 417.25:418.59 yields 4.41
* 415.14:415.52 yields 4.32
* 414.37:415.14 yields 4.8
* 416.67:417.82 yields 5.09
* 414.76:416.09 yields 4.73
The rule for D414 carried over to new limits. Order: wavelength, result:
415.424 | 4.32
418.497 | 3.81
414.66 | 4.8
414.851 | 4.31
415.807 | 4.7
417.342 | 3.54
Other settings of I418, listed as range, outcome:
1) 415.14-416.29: 3.72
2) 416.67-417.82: 3.54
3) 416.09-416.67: 4.2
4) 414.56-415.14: 4.31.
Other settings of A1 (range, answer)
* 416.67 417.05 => 4.95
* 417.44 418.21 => 4.05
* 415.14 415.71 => 4.08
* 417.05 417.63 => 4.09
